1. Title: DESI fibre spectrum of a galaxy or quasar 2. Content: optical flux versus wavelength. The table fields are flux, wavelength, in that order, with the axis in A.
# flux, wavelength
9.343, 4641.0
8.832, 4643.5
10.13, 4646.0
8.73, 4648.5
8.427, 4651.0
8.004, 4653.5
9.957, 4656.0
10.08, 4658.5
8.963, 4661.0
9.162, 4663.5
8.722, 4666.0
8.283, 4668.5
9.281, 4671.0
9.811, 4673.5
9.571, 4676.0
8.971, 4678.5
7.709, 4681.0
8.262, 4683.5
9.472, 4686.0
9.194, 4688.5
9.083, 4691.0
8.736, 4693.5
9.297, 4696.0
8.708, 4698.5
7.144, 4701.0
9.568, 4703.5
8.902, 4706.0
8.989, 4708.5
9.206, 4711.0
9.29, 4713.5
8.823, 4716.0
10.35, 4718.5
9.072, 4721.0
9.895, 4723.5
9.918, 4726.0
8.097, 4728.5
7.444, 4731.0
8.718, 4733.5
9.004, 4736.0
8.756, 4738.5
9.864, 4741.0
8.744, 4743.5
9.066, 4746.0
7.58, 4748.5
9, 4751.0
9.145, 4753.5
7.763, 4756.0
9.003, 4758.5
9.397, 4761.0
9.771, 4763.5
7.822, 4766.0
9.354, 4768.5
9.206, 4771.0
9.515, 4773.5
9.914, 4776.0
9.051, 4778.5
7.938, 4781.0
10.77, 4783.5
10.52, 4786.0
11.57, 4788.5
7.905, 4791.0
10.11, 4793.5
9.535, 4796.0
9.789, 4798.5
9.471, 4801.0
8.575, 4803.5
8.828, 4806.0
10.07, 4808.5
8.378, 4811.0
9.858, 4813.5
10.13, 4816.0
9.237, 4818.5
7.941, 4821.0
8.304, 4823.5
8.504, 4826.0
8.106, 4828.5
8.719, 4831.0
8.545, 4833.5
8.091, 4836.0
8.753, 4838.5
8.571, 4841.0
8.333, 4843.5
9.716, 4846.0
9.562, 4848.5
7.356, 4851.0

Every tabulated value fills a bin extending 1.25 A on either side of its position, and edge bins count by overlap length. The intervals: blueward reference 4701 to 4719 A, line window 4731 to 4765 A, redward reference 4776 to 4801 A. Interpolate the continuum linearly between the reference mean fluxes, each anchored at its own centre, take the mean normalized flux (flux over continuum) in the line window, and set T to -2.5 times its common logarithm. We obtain 0.065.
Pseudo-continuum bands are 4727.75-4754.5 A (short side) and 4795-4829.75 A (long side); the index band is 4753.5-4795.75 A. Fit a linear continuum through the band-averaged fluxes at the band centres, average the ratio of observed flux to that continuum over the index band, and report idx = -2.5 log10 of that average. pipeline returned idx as -0.06 mag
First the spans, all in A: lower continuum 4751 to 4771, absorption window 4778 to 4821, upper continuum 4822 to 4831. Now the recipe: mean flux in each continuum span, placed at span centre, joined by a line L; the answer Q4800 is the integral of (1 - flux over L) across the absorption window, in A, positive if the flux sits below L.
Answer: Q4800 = -4.5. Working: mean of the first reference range 8.92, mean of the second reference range 8.35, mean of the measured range 9.48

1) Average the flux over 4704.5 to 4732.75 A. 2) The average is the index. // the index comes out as 9.09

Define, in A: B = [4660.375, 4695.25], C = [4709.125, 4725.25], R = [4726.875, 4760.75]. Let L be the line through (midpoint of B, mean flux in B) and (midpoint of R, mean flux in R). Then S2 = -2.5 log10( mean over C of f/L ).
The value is -0.08 mag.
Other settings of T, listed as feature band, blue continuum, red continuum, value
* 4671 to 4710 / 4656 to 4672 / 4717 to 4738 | 0.02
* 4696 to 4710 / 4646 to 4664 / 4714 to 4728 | 0.08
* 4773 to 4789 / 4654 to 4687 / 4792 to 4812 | -0.06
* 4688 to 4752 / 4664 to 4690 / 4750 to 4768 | 0.00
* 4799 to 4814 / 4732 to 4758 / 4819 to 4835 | -0.09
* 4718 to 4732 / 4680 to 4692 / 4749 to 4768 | -0.04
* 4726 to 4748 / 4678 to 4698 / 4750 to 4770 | 0.02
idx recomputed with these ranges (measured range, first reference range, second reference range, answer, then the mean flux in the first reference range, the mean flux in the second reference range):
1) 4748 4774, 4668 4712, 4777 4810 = 0.054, 8.91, 9.54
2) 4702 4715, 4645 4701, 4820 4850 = -0.030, 8.98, 8.59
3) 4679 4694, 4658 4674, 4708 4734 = 0.042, 9.11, 9.09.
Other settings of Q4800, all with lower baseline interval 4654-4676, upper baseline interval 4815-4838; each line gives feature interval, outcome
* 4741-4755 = 0.2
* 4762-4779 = -0.8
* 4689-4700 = 0.2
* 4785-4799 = -1.8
